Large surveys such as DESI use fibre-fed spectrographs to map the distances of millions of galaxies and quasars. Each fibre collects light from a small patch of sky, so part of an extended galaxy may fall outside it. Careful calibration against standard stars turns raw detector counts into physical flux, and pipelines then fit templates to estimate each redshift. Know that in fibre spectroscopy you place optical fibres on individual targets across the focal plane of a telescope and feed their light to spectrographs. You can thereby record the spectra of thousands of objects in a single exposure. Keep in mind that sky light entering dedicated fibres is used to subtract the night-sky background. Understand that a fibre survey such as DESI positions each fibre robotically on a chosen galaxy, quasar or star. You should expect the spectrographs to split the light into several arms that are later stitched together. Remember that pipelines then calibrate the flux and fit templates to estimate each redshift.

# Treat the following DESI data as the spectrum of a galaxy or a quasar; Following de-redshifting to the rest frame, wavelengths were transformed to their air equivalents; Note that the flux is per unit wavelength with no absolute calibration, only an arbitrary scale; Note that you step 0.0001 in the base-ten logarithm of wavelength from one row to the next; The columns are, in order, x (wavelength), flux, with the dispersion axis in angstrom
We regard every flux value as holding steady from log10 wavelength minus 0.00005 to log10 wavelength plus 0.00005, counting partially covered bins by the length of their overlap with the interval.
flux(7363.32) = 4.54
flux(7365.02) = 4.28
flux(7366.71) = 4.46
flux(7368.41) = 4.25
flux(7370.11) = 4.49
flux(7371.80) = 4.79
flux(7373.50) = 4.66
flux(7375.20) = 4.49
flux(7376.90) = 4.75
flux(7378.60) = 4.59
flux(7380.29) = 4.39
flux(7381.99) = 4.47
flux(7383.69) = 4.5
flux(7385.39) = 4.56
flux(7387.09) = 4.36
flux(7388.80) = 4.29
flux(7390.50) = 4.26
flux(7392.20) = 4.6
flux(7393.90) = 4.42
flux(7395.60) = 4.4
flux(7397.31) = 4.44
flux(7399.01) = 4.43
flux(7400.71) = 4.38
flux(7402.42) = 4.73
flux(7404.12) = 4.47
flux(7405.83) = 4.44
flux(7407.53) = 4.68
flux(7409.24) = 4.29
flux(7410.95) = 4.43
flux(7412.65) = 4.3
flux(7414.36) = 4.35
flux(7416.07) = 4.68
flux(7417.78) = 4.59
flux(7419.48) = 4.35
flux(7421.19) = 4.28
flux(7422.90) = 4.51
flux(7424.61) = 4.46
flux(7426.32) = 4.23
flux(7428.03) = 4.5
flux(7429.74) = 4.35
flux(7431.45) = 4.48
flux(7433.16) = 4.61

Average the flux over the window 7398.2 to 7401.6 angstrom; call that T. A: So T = 4.41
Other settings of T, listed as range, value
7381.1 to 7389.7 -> 4.43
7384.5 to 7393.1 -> 4.41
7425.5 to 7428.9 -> 4.37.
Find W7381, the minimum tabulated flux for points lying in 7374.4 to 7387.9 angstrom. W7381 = 4.36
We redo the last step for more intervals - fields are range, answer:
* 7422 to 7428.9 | 4.23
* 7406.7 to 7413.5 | 4.29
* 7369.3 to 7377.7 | 4.49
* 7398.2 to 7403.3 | 4.38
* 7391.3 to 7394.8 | 4.42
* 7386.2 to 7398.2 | 4.26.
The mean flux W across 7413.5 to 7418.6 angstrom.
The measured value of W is 4.53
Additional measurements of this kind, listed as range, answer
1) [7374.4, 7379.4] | 4.61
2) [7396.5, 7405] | 4.49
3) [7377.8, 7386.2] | 4.51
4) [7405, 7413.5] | 4.43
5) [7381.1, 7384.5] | 4.48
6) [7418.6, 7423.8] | 4.39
